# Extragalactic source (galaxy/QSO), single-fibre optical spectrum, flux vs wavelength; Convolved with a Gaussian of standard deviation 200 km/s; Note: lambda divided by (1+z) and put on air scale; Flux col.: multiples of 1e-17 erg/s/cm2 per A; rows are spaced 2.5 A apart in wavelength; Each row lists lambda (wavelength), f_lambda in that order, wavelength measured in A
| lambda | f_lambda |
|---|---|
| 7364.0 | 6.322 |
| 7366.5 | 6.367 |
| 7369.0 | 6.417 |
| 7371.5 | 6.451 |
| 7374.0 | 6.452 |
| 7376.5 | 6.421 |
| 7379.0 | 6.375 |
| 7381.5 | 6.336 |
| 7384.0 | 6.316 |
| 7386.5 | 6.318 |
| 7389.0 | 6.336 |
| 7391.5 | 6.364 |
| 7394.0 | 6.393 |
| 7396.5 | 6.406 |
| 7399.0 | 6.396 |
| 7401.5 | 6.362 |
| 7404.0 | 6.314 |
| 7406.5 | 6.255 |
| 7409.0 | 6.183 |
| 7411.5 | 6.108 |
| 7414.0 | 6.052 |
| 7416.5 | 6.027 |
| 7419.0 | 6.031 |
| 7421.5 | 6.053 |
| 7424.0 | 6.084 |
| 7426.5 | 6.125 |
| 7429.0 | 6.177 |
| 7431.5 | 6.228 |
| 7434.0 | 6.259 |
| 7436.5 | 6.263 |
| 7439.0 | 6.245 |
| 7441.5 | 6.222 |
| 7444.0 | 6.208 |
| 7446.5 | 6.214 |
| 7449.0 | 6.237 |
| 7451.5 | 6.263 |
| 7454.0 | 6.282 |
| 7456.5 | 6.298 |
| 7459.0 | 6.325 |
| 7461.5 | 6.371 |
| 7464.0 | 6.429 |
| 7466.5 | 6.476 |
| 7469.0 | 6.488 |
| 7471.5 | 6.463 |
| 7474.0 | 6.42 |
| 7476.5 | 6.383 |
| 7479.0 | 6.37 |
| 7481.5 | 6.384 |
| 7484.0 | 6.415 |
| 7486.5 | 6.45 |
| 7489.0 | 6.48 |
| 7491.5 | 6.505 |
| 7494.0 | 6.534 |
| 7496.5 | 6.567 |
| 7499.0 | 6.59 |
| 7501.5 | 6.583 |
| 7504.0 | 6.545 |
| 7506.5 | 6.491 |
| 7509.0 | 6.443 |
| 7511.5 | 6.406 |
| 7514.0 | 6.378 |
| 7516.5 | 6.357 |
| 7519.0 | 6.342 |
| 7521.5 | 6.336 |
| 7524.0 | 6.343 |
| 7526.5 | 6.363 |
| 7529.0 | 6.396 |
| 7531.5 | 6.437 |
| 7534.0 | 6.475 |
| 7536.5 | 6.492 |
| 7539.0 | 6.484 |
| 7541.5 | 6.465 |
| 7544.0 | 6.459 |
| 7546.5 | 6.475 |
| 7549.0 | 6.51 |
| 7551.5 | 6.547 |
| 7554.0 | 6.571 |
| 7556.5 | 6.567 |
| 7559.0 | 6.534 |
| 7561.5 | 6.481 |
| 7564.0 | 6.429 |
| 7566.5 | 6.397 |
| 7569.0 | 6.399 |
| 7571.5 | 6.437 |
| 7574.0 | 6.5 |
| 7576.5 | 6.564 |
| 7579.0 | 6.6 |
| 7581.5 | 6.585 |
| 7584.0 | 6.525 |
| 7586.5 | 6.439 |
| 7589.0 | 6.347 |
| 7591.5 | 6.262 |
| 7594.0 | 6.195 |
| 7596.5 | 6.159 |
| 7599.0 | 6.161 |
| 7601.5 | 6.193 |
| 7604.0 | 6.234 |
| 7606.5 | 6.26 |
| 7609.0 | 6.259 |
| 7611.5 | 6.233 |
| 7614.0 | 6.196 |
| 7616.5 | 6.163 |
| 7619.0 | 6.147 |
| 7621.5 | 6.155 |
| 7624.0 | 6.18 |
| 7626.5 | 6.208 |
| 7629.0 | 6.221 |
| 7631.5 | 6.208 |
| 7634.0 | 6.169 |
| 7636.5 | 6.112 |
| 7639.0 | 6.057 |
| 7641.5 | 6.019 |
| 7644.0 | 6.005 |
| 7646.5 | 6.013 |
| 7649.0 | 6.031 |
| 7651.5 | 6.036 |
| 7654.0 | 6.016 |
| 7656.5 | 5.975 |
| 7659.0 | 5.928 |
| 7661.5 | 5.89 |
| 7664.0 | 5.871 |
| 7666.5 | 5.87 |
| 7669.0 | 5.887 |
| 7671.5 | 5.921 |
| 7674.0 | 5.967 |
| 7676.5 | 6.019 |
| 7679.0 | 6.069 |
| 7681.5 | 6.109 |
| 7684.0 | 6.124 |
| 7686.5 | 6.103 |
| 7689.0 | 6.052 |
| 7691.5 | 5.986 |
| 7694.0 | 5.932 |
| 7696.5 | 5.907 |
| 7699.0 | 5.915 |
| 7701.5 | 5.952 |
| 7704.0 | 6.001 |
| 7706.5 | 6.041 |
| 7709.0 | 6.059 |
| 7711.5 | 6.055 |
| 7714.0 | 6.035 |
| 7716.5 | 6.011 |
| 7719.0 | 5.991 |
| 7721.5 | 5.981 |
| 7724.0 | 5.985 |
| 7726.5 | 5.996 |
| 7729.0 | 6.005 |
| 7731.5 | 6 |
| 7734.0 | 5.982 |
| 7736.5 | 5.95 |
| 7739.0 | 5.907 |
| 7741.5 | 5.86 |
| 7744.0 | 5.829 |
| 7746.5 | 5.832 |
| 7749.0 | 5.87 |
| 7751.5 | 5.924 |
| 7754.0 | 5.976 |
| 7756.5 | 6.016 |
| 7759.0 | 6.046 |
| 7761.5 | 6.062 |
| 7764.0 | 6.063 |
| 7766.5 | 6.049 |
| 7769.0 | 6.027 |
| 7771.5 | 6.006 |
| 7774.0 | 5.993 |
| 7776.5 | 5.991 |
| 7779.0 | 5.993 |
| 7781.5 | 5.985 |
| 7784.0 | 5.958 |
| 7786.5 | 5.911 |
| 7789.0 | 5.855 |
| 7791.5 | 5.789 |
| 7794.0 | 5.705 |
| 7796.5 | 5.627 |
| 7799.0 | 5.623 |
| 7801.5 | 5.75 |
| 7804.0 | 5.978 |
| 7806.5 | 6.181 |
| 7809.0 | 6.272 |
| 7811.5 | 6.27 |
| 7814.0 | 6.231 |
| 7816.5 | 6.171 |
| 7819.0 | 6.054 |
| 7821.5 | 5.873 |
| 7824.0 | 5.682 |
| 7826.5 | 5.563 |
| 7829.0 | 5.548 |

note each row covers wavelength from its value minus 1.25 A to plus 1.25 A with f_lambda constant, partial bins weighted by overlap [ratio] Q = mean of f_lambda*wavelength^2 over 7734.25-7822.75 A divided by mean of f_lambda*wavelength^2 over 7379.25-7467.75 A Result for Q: 1.0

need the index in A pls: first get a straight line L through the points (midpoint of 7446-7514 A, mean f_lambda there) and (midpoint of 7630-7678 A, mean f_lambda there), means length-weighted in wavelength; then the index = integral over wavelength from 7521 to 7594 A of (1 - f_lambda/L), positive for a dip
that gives -2.62 A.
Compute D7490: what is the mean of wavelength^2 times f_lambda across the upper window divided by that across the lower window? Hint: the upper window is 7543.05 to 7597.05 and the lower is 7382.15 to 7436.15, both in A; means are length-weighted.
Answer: 1.1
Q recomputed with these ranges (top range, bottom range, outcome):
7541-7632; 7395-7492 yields 1.05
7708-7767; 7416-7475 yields 1.03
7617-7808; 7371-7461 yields 1.03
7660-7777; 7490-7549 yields 0.98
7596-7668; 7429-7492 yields 1.01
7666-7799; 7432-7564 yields 0.99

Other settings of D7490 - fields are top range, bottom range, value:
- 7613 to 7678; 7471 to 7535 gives 0.98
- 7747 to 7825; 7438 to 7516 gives 1.01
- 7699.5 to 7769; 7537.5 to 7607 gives 0.97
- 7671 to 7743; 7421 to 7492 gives 1.01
